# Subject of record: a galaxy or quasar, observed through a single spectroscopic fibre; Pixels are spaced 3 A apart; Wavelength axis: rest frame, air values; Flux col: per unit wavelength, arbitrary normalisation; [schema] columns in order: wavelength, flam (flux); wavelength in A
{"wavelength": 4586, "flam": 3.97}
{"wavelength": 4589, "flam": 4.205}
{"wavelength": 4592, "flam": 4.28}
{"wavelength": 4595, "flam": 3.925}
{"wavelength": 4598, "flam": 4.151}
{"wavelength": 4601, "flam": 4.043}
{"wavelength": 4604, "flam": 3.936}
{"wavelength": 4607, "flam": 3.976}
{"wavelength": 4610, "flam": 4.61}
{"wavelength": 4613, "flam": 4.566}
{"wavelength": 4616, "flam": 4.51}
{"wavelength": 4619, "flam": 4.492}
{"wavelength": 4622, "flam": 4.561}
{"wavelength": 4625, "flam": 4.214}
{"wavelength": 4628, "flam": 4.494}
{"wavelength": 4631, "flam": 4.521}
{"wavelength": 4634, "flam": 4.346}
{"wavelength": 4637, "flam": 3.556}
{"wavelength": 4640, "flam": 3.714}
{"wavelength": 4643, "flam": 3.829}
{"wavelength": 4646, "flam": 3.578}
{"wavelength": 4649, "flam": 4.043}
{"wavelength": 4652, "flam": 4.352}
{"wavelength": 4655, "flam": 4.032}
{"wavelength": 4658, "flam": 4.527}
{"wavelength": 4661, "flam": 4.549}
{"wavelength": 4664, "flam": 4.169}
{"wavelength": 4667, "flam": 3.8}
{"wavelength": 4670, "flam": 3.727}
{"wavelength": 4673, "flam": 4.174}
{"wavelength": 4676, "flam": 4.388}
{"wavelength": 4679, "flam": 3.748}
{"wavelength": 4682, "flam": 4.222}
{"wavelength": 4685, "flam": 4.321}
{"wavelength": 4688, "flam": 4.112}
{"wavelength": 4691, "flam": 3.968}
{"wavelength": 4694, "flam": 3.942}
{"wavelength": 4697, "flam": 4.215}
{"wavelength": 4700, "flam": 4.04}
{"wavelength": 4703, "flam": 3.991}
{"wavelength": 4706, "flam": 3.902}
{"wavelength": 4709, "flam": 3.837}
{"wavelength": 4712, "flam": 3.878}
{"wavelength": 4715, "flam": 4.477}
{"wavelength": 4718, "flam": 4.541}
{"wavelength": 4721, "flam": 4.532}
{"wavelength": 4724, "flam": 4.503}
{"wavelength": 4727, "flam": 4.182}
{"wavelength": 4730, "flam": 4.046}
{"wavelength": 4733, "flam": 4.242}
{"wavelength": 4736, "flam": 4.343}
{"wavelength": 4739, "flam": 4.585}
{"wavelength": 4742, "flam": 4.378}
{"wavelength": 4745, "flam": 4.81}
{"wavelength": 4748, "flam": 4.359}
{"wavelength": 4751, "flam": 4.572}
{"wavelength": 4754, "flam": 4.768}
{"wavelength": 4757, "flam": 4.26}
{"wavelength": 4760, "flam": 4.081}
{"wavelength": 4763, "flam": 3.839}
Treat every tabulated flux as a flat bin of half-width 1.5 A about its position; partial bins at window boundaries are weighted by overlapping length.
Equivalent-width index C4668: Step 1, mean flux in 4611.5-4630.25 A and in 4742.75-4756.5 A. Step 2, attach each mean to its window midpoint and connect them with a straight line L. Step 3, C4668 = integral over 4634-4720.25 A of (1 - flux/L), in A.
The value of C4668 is 8.7 A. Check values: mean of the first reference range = 4.47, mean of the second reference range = 4.59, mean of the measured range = 4.07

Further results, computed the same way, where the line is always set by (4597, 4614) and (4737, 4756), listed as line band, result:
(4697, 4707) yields 1.0 A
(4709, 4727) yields 0.7 A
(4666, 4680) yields 1.3 A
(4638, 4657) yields 1.7 A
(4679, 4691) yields 0.8 A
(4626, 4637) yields -0.1 A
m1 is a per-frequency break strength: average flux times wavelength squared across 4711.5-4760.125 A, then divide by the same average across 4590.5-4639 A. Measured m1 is 1.1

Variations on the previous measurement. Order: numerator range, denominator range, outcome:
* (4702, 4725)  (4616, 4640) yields 1.02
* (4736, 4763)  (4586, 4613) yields 1.14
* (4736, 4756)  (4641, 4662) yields 1.15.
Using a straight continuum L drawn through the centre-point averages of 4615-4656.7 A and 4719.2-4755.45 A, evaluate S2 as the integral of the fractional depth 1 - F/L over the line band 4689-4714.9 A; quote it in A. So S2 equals 2.0 A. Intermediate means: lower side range 4.16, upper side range 4.44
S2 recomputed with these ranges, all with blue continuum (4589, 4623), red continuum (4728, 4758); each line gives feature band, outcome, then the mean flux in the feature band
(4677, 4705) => 2.0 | 4.07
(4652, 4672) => 0.9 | 4.15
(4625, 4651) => 1.7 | 4.03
